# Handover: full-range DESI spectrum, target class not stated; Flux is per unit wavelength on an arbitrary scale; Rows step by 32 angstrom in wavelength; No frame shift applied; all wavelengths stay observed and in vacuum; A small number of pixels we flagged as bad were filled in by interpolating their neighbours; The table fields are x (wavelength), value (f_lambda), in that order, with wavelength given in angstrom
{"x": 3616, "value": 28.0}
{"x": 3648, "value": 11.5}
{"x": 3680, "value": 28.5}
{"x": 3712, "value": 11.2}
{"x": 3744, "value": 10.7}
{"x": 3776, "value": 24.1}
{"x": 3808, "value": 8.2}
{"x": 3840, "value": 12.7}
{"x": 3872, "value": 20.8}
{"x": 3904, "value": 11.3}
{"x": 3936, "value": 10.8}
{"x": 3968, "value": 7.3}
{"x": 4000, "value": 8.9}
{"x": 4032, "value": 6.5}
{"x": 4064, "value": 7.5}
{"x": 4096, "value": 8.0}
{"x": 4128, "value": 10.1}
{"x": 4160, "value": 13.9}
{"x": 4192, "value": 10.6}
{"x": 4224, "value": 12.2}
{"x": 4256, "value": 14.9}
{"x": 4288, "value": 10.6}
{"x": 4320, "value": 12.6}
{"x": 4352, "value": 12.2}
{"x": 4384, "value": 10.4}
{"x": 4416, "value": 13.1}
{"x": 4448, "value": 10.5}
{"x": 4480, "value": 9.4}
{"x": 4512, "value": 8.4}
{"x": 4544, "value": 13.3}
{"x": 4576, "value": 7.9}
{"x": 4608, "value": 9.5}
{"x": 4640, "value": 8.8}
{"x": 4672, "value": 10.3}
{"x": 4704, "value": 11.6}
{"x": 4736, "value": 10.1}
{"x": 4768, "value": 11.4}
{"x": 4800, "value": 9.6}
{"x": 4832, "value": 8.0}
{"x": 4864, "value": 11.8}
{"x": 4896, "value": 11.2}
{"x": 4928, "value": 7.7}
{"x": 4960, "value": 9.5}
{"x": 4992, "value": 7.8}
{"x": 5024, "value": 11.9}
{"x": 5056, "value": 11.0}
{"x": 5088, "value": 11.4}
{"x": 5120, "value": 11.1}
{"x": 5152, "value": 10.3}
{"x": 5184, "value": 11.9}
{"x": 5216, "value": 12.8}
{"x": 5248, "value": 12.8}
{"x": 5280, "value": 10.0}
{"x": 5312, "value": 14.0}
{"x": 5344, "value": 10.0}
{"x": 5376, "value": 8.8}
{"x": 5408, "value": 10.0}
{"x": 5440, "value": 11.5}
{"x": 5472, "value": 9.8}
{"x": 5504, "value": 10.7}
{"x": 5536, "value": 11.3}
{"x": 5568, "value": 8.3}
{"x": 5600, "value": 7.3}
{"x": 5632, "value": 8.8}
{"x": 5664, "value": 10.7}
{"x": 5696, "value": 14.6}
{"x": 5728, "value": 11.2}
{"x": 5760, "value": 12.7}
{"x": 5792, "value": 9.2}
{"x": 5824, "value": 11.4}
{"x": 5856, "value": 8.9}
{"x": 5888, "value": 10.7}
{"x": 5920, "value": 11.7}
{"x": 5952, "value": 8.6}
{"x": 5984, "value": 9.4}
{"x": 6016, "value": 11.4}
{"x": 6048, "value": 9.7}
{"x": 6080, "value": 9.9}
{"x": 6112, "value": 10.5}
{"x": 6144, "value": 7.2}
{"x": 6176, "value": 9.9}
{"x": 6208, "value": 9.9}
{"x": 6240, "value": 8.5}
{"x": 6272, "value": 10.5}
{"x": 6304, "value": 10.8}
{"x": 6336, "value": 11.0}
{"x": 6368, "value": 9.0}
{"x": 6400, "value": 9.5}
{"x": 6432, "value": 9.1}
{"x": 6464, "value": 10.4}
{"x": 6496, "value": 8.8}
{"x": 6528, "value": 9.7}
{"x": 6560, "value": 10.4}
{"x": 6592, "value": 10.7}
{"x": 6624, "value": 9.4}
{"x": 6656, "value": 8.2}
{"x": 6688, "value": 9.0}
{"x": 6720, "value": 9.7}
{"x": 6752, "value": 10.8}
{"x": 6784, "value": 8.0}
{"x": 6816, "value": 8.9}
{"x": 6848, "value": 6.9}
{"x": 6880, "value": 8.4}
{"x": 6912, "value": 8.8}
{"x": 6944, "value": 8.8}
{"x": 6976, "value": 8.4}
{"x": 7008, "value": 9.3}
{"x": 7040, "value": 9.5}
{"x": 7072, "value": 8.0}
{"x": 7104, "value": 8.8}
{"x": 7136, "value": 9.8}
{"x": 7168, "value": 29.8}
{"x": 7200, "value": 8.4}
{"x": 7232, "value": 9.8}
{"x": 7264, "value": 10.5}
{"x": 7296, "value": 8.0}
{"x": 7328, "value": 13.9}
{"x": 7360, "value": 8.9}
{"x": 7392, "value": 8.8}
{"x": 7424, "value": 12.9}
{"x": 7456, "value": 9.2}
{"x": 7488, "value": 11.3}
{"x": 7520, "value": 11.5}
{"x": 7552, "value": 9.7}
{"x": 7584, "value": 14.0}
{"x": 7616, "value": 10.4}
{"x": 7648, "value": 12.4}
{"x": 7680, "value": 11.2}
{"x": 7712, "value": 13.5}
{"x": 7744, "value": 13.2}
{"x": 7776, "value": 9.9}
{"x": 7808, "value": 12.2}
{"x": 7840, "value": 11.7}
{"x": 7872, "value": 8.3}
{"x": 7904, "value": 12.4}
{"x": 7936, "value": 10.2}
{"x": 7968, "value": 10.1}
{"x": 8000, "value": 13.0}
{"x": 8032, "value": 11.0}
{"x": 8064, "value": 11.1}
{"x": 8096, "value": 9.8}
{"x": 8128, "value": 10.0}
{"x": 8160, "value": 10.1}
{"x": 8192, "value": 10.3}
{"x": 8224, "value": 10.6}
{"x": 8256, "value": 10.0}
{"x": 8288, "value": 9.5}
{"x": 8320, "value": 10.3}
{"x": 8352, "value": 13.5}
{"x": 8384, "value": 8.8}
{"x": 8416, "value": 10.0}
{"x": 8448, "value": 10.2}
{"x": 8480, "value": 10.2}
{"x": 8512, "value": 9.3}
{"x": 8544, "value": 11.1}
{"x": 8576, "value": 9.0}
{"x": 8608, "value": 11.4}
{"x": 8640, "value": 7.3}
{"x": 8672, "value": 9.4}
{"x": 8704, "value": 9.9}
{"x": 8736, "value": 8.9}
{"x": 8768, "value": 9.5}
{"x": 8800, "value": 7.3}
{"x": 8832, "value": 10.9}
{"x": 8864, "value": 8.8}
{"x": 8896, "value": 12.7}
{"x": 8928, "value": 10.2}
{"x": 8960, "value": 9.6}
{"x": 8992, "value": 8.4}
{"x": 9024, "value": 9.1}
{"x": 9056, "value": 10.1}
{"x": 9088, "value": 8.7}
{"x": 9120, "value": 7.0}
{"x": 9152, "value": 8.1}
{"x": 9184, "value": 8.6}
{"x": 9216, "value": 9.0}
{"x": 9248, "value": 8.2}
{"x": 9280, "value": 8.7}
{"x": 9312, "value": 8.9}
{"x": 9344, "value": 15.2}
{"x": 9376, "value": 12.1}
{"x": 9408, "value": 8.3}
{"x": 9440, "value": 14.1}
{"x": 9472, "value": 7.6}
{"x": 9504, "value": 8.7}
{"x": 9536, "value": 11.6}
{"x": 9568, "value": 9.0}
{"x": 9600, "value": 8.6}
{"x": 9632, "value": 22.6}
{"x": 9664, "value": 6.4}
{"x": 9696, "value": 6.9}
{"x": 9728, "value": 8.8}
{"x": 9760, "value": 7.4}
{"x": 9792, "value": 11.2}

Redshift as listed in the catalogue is 0.92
